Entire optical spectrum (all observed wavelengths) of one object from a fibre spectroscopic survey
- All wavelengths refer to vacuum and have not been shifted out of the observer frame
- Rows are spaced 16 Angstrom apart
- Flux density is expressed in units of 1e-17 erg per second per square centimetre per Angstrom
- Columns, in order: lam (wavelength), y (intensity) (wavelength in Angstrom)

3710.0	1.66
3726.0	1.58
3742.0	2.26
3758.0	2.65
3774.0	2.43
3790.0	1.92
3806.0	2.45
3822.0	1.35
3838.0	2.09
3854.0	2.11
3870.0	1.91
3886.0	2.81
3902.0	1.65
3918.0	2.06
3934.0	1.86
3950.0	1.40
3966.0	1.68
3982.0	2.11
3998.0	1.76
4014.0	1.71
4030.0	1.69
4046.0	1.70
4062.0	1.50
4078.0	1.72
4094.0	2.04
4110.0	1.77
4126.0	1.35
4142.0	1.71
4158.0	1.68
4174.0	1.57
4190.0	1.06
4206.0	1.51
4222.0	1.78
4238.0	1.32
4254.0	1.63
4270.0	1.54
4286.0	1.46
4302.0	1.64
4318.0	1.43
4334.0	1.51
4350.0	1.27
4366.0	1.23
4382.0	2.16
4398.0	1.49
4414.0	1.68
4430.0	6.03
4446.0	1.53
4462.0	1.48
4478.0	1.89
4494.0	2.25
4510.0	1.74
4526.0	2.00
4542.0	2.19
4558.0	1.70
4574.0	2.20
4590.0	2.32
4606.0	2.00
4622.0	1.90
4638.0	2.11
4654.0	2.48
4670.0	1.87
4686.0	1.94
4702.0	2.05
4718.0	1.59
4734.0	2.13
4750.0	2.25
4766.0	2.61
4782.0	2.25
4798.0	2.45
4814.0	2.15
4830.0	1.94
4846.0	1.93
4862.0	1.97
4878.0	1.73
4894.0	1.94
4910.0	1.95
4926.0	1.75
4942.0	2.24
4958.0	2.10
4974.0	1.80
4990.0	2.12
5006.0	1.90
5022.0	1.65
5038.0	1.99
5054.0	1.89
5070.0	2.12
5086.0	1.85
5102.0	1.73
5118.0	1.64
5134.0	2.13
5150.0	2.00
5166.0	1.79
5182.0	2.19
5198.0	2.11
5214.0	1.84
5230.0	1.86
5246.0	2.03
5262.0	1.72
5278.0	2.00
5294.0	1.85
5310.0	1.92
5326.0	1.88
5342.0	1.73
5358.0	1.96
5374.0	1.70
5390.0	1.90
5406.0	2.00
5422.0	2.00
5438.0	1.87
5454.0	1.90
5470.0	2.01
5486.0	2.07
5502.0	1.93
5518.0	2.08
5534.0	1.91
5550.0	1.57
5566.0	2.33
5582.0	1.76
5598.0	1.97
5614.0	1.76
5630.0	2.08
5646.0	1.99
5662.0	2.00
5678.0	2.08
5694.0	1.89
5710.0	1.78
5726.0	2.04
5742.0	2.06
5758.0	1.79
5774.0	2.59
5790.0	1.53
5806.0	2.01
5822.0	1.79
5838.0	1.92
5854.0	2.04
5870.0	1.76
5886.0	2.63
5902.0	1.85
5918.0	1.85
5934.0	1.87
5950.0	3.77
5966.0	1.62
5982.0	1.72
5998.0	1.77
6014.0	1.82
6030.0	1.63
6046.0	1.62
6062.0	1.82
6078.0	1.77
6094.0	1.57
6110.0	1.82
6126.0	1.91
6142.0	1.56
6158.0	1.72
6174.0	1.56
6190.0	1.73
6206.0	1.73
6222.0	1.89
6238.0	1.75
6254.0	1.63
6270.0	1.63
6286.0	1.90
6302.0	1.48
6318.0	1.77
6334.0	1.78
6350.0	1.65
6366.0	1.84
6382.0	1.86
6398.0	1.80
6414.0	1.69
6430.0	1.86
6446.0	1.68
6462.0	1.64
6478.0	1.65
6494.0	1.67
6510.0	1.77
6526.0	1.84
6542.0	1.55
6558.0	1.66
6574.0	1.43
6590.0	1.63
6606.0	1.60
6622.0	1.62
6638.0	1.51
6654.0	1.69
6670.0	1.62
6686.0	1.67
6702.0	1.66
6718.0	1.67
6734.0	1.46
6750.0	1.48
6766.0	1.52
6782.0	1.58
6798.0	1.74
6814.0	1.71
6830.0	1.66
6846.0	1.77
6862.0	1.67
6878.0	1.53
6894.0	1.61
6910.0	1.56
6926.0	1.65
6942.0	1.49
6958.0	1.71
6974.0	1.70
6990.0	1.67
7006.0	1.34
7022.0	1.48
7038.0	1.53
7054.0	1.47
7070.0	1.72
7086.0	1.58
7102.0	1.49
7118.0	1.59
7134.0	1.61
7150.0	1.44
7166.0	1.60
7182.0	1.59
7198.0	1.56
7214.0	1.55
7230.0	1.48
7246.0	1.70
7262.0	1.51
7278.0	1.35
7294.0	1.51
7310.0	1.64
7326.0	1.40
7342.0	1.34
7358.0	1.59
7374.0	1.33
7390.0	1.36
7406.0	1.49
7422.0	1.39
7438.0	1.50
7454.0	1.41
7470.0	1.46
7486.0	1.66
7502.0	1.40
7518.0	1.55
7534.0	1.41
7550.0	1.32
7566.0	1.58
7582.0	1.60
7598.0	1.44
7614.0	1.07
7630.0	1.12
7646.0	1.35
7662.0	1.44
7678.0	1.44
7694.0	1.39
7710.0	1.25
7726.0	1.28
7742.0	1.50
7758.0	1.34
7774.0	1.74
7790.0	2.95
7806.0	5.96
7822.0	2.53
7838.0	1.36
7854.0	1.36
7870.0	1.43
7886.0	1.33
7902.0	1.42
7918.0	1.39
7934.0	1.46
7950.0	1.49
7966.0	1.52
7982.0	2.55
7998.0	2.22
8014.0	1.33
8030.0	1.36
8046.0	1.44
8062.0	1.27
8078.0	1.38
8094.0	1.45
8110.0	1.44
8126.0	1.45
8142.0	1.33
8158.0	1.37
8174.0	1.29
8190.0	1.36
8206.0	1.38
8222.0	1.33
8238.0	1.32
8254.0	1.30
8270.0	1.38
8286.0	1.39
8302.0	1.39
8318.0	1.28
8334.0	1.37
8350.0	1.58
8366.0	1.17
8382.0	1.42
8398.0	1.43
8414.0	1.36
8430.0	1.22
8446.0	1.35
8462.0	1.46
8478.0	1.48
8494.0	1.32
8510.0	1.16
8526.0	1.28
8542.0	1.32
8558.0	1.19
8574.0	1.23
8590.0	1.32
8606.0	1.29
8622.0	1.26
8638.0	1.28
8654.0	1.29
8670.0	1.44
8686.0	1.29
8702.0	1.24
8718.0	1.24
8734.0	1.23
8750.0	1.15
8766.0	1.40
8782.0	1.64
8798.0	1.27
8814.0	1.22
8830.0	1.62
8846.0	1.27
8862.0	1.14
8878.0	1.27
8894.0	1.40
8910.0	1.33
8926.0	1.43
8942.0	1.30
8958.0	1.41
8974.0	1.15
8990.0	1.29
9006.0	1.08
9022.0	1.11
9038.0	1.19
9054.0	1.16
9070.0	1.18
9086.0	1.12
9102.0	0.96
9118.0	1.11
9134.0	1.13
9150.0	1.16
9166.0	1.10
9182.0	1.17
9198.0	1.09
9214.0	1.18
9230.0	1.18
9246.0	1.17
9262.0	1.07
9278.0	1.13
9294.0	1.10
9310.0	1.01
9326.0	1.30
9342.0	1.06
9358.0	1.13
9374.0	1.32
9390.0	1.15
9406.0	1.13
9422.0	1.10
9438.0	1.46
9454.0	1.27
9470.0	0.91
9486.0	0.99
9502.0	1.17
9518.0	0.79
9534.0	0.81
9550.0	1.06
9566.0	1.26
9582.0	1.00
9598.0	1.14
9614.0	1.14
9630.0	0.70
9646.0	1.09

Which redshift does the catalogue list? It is 0.19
